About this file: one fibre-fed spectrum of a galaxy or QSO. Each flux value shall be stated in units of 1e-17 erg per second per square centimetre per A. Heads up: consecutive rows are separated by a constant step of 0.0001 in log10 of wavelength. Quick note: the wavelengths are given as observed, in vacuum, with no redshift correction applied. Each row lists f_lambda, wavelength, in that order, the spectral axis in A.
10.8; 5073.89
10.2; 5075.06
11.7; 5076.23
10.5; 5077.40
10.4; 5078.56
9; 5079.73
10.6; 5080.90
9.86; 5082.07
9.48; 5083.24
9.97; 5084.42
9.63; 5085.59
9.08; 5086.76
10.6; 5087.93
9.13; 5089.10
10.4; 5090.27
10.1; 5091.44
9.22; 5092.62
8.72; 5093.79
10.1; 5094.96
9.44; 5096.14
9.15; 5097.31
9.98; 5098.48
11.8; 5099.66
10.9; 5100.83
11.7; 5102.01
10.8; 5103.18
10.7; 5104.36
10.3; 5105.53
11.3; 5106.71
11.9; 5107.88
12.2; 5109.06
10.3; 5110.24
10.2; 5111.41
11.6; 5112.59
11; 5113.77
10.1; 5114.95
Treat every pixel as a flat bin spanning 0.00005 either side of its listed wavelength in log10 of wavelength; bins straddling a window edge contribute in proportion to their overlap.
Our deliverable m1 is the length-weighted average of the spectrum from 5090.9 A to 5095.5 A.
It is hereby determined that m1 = 9.52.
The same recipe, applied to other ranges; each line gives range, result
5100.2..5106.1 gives 10.9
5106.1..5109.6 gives 11.8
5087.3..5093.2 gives 9.88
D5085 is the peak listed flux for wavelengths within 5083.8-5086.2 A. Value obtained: 9.97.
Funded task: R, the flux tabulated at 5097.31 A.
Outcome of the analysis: 9.15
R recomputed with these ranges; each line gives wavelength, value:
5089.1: 9.13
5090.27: 10.4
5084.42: 9.97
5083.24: 9.48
